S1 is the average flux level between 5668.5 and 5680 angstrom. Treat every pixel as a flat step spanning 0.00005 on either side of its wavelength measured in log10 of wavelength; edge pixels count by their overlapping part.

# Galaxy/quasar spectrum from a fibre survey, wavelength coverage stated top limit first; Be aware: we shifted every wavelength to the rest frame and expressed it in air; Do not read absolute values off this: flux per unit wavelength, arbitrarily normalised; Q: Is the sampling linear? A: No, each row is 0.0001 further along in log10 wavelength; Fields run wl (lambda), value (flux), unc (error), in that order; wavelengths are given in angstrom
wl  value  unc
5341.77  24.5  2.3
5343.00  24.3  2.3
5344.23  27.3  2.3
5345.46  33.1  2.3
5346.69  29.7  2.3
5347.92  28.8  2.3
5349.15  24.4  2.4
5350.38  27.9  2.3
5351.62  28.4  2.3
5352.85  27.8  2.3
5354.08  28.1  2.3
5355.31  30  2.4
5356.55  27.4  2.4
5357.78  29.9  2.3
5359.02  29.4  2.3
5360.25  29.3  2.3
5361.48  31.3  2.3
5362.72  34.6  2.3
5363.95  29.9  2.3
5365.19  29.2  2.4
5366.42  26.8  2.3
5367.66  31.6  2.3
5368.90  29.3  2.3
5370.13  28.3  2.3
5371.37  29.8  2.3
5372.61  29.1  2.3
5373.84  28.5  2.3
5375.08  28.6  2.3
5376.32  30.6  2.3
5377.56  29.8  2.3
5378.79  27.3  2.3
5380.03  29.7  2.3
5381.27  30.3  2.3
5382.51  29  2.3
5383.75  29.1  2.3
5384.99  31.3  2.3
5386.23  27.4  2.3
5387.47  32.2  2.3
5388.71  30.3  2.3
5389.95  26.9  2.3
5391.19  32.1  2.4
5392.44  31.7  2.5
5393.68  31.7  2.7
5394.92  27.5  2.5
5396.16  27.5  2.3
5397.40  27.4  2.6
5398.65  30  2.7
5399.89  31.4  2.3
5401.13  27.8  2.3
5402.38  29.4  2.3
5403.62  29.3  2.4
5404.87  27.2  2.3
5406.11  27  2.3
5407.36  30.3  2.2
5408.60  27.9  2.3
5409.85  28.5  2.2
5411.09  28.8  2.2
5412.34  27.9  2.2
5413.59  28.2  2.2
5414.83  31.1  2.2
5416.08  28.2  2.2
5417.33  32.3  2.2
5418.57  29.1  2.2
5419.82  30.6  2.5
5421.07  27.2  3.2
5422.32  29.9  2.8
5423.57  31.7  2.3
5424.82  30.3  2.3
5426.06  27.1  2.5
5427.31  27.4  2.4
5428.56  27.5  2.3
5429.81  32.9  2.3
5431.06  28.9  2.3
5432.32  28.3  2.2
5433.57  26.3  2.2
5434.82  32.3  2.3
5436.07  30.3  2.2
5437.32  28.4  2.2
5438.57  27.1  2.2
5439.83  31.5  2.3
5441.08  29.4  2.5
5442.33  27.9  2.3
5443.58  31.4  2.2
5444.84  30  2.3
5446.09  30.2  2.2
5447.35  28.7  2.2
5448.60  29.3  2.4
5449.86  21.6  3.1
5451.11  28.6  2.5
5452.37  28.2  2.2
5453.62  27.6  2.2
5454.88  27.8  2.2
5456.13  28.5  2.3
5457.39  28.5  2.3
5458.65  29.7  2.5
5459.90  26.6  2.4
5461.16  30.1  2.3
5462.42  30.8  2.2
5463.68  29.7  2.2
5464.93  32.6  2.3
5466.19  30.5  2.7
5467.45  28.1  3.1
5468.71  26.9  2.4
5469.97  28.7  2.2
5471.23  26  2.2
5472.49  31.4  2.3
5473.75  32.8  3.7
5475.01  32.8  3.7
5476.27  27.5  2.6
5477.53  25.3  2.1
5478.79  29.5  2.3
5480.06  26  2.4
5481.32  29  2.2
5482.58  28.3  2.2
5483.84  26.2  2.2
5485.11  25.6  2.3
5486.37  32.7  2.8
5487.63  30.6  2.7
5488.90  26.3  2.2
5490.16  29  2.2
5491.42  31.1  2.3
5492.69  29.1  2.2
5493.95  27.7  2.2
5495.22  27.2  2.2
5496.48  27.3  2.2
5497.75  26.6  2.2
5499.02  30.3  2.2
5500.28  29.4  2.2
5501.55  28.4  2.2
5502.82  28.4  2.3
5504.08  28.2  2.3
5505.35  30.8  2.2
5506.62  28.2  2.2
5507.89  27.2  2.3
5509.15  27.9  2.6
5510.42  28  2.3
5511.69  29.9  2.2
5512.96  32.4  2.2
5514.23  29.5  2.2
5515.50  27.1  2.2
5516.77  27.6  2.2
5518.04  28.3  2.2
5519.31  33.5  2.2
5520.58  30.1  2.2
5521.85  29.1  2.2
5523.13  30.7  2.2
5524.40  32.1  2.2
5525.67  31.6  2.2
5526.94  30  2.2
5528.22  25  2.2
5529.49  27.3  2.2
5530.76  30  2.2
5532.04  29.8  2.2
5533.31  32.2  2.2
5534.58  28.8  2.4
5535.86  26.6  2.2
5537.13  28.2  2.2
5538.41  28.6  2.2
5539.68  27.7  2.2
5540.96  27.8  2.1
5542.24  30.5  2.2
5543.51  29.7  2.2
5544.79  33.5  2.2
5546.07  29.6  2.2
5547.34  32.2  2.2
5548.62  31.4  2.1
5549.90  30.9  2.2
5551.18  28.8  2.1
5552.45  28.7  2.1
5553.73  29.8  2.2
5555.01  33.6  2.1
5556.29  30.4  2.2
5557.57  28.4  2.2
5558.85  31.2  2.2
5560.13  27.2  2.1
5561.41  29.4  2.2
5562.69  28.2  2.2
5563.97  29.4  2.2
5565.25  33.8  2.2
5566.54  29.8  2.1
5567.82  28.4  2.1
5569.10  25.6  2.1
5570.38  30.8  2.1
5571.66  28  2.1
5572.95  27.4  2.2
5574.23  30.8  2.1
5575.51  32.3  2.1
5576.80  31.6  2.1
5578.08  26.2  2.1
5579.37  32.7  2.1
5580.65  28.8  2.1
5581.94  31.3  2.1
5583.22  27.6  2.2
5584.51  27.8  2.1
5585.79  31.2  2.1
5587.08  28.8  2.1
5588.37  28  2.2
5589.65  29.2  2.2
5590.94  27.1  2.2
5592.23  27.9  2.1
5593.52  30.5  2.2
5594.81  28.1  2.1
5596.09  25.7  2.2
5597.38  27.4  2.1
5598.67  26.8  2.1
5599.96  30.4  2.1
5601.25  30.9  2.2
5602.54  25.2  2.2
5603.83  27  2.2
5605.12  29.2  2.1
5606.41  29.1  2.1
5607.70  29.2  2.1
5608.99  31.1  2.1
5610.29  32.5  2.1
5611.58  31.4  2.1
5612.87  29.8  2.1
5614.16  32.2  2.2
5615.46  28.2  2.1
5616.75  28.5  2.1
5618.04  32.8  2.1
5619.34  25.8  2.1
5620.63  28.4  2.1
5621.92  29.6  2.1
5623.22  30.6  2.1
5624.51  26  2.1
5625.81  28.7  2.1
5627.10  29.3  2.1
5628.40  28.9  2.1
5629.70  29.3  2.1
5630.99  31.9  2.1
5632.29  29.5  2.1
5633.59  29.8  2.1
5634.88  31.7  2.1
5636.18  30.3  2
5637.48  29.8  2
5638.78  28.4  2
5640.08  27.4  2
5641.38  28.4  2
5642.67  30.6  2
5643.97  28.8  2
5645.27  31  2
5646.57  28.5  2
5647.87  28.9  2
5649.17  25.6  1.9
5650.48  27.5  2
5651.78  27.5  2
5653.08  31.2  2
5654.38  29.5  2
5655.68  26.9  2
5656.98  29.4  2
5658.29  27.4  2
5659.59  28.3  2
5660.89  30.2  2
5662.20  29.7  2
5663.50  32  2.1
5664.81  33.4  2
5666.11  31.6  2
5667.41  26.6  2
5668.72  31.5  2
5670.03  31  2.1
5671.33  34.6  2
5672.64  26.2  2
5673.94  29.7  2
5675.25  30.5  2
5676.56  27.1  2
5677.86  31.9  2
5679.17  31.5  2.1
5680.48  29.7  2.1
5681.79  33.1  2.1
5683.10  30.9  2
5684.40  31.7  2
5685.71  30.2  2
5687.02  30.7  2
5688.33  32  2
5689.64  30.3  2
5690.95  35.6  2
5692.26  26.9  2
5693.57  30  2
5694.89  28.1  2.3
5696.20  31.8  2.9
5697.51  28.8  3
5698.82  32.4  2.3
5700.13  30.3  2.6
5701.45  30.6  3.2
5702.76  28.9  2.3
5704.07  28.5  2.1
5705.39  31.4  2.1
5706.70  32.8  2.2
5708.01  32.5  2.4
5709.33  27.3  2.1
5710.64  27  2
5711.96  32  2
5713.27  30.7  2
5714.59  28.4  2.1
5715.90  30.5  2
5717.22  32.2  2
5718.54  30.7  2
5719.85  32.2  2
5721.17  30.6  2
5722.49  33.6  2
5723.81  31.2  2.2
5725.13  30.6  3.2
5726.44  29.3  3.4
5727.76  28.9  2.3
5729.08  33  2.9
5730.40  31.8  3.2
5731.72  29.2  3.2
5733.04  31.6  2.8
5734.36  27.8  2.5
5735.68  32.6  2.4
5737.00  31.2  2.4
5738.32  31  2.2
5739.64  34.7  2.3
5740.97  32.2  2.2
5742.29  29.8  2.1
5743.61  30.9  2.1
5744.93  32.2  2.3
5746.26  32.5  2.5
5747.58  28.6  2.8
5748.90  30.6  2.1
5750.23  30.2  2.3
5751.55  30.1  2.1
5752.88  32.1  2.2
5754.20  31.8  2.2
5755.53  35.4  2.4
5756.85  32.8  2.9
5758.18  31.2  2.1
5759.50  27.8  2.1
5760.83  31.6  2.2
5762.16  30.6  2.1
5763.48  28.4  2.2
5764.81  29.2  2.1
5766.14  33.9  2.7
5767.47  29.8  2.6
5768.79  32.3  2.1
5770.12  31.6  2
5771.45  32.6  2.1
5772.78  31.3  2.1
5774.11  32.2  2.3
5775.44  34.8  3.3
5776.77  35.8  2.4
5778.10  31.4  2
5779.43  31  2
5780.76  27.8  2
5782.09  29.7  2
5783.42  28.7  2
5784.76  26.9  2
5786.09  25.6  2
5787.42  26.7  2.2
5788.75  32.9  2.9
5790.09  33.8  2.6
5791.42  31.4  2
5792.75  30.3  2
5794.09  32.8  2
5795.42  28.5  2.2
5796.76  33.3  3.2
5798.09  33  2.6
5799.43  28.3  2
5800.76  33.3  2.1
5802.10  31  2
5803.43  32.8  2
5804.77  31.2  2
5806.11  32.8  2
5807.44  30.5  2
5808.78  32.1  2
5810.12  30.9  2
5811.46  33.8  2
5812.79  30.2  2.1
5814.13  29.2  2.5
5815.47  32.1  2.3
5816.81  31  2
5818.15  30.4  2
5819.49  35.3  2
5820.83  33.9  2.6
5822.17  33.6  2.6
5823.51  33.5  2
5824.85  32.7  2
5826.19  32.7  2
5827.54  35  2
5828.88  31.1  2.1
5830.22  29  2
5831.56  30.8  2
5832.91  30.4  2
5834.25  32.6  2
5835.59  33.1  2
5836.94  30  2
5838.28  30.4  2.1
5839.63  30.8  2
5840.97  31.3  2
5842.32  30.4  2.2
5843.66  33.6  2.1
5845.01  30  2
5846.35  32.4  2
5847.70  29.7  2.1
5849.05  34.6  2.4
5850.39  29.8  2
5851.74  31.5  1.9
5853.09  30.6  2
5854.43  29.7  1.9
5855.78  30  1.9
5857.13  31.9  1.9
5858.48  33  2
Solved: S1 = 30.4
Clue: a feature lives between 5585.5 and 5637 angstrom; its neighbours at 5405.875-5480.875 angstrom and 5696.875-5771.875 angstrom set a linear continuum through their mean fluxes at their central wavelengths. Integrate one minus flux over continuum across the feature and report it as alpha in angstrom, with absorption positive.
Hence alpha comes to 1.6 angstrom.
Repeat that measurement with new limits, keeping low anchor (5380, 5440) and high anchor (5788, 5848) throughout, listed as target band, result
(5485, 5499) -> 0.5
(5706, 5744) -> 0.3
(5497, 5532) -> 0.9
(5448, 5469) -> 0.7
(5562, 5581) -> 0.4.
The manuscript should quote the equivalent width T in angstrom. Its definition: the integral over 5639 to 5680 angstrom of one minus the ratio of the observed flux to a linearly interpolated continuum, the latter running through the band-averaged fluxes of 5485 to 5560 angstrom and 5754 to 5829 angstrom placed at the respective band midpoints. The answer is 1.3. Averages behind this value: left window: 29.4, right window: 31.5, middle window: 29.5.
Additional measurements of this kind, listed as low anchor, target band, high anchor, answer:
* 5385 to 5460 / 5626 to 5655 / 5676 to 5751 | 1.0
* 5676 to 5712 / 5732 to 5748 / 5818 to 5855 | -0.2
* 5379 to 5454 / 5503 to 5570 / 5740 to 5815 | 0.7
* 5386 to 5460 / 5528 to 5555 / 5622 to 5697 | -0.1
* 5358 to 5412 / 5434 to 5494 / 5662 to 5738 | 1.6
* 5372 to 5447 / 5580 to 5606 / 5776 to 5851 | 1.5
